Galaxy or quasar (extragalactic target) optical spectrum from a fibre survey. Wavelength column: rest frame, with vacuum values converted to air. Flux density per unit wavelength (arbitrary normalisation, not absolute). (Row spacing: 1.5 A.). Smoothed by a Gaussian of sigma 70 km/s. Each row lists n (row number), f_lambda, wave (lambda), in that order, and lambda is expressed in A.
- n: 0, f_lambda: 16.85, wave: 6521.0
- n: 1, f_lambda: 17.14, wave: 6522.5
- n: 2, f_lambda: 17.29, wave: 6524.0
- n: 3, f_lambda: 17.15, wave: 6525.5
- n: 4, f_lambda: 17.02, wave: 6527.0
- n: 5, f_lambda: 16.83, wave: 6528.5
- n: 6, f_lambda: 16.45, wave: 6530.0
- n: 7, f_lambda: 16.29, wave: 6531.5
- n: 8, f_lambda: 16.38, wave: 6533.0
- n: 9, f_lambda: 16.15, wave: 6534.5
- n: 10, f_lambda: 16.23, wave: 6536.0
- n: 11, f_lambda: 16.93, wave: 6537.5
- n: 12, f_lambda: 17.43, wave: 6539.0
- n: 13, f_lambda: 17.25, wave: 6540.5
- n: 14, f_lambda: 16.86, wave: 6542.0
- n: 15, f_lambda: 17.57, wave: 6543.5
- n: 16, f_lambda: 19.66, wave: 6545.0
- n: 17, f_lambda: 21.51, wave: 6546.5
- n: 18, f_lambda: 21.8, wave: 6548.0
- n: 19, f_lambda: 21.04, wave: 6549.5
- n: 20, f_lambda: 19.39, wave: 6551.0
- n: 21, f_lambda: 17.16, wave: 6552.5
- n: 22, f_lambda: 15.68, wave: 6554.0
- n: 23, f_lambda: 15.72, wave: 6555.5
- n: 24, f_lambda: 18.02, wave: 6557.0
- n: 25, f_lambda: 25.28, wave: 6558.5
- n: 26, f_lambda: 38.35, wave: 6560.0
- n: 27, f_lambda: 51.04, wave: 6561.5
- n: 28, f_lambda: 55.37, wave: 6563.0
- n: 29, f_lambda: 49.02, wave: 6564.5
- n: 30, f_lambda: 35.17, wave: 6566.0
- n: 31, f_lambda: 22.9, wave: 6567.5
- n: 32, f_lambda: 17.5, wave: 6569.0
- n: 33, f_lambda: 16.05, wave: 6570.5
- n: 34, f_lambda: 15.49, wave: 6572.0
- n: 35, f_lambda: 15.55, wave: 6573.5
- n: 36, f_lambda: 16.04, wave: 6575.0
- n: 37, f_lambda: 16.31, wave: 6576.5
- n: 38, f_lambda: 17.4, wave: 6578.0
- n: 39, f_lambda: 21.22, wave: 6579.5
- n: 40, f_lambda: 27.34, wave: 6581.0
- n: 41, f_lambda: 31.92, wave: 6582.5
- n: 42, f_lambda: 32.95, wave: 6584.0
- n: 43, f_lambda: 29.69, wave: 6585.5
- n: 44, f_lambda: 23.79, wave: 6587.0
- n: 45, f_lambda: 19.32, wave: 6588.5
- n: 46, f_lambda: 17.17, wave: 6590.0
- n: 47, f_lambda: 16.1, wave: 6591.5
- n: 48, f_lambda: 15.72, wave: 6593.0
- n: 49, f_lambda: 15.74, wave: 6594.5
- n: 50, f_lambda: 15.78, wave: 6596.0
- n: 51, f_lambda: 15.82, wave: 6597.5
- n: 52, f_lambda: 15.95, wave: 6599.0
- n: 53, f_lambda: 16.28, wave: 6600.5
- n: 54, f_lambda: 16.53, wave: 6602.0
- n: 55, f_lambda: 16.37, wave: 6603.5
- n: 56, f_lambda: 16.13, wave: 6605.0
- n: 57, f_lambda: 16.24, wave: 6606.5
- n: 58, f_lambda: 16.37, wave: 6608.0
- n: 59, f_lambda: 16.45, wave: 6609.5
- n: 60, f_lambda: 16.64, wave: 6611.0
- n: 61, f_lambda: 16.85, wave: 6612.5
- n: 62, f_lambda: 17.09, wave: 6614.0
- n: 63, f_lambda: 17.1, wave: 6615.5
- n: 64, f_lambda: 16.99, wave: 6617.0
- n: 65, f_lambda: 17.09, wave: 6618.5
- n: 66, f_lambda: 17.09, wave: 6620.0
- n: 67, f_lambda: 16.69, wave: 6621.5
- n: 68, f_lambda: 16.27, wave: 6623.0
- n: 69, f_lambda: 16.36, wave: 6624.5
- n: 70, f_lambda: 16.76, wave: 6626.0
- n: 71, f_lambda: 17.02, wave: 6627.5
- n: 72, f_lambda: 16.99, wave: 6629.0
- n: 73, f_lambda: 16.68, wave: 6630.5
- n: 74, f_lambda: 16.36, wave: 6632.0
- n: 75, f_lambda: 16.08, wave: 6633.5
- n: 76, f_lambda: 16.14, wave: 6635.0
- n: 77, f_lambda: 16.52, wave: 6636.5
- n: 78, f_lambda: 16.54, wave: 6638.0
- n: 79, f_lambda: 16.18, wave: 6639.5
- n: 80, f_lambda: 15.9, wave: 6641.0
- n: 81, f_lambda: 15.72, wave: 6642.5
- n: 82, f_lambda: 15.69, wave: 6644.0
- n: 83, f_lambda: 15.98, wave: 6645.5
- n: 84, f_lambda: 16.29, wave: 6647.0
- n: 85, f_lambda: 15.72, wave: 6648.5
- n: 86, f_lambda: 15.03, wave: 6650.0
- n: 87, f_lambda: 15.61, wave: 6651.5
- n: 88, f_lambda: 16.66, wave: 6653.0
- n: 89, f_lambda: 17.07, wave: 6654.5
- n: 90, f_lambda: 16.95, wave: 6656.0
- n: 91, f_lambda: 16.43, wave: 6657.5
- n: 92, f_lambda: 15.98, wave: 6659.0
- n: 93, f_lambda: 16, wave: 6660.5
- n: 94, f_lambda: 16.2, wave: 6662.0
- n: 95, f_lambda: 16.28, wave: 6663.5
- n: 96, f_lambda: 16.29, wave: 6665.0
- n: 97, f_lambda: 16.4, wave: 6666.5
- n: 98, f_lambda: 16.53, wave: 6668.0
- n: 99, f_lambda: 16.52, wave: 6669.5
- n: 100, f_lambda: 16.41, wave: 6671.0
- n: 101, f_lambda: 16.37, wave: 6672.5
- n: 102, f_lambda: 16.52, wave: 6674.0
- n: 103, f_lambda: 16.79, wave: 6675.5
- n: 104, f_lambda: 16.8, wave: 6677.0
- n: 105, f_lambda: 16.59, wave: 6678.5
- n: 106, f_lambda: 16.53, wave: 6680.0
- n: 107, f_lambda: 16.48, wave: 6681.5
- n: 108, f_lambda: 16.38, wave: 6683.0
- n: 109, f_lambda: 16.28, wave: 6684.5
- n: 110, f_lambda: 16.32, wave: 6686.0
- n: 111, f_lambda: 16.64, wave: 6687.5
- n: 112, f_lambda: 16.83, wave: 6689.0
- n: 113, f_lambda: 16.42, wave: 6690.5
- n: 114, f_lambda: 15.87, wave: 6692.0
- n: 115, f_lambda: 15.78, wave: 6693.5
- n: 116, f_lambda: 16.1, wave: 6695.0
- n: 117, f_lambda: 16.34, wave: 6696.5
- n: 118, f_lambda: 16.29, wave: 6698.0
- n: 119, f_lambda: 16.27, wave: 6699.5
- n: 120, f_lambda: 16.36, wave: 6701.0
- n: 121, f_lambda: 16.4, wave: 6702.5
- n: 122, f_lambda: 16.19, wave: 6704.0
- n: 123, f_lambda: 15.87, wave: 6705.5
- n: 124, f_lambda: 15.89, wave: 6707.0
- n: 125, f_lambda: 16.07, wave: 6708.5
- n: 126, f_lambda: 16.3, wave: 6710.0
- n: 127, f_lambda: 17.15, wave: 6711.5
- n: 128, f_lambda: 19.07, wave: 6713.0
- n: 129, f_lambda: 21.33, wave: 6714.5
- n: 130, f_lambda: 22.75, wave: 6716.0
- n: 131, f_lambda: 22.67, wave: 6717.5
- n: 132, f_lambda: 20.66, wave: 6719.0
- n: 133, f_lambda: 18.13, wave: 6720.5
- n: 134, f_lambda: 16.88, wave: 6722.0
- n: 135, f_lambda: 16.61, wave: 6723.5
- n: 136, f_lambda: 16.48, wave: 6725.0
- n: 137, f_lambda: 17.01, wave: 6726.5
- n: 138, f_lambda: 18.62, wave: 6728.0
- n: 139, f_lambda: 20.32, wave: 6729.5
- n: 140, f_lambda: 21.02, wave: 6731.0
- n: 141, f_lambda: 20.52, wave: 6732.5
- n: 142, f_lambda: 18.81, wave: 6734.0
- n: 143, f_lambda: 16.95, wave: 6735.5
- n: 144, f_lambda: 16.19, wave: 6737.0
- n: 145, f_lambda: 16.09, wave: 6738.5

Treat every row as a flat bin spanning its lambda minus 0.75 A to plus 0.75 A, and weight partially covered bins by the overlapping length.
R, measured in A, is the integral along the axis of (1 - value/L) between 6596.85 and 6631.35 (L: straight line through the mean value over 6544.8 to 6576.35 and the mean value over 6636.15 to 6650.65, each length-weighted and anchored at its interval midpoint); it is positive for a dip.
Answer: 4.50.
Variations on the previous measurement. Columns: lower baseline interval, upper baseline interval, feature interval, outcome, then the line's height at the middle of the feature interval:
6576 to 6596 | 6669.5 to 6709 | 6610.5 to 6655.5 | 6.6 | 19.3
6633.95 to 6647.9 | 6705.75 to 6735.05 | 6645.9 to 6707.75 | 3.4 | 17.3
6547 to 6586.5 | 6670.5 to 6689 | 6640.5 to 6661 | 3.0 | 18.8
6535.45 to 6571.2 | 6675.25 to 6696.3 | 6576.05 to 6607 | 3.3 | 22.1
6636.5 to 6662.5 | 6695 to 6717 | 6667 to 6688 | 0.3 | 16.7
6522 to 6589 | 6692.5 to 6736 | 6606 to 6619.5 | 2.6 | 20.7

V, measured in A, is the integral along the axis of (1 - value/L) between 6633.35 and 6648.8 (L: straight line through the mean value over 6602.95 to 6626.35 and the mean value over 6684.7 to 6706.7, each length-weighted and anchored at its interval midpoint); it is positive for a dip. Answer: 0.4 A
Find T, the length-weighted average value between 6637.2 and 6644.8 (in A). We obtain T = 16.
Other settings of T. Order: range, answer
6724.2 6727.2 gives 16.7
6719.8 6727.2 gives 17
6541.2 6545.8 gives 18.1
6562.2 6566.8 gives 46.3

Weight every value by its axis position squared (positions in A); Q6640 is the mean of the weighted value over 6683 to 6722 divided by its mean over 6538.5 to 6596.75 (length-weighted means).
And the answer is 0.78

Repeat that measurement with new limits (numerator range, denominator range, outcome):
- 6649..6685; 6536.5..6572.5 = 0.70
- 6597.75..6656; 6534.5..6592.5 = 0.72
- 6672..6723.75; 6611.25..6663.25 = 1.06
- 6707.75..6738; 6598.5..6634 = 1.16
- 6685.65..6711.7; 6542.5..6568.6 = 0.63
